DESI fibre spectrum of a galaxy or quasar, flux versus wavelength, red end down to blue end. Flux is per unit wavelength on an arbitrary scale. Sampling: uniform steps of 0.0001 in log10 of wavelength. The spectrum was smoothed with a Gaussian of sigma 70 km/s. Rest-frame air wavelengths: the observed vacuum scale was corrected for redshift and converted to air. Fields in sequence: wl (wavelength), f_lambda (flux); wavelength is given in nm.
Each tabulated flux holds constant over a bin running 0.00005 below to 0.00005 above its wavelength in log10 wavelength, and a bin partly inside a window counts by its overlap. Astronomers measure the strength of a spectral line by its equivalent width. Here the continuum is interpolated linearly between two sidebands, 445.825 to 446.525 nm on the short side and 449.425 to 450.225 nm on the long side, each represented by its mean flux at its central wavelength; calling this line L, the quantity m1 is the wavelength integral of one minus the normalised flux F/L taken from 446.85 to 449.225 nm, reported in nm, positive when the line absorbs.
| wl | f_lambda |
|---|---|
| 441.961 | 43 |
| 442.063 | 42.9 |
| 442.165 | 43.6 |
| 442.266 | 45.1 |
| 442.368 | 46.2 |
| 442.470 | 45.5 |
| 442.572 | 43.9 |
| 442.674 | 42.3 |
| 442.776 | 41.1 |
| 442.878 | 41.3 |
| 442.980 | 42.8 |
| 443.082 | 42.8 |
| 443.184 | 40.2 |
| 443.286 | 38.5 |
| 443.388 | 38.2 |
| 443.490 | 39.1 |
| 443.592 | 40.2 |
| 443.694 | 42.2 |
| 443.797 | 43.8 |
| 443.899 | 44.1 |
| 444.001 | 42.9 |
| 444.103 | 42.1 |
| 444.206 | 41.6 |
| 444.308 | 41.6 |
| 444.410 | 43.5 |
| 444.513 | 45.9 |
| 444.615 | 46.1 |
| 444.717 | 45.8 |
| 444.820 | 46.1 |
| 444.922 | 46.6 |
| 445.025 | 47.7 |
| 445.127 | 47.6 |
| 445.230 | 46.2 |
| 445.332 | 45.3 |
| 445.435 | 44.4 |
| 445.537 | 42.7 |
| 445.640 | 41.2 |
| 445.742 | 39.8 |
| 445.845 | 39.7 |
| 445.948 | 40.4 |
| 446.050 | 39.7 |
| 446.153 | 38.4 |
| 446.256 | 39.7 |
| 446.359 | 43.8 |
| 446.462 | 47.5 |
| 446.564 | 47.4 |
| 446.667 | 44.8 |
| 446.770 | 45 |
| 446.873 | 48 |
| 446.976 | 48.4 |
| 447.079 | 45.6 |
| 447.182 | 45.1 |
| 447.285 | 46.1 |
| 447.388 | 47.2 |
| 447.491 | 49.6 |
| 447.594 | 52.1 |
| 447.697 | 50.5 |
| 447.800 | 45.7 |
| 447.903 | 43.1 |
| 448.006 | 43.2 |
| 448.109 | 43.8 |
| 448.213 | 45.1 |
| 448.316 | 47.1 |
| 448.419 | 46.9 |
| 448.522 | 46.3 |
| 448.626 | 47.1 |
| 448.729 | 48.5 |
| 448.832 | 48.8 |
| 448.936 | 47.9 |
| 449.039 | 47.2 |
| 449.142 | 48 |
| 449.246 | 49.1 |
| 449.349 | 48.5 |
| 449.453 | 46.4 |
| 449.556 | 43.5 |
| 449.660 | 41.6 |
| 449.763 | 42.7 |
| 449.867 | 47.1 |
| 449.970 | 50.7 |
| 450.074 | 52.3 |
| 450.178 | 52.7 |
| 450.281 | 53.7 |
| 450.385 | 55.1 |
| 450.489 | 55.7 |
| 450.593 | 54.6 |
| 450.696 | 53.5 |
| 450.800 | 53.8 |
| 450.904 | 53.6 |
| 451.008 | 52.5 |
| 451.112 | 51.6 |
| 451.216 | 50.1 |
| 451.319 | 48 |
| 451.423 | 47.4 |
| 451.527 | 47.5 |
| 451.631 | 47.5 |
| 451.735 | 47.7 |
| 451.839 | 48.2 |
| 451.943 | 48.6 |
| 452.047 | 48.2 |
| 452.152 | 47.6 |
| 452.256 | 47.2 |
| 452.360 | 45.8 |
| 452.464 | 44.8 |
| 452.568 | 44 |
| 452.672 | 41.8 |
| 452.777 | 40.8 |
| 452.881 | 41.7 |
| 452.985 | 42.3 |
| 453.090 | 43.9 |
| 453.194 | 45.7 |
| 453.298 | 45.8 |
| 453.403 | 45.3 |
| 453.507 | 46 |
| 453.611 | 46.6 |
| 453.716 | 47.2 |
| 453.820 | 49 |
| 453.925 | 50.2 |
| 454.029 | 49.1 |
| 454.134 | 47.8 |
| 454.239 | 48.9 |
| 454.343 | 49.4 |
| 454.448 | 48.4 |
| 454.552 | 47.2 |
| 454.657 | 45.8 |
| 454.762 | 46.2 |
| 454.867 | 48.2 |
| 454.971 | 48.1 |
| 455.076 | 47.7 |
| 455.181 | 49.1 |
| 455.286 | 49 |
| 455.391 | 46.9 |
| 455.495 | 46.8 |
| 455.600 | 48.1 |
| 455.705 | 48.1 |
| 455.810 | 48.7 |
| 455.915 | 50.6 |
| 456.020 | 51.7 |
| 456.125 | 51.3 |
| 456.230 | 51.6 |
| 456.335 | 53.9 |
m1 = -0.14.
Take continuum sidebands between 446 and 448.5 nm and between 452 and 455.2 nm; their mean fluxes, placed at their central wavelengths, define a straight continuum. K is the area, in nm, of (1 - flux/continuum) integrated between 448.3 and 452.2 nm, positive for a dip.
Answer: -0.27 nm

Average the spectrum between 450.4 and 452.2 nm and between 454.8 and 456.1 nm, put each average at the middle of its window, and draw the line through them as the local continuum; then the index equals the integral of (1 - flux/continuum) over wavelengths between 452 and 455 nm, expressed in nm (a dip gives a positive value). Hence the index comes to 0.19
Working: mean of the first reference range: 50.4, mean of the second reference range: 48.6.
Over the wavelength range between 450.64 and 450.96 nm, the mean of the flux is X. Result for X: 53.7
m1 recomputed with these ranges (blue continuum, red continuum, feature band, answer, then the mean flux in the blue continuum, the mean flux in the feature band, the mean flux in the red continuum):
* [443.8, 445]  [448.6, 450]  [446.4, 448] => -0.04 nm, 44.3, 47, 46.9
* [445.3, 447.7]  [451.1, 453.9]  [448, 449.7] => -0.05 nm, 44.6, 46.5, 46.3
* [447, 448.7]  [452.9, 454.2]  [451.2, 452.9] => 0.01 nm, 46.6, 46.3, 46.5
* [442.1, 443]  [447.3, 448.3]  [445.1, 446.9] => 0.09 nm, 43.6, 43.3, 46.7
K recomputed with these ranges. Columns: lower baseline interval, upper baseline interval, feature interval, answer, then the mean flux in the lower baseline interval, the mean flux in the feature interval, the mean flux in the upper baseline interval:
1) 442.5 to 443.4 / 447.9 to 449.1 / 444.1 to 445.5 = -0.065 nm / 41.5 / 45.1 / 46.4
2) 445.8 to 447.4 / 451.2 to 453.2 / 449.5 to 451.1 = -0.198 nm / 44.1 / 50.9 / 45.9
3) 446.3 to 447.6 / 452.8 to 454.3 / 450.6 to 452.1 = -0.115 nm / 46.7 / 50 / 46.3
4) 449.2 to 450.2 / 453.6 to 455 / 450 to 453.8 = -0.054 nm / 47.3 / 48.3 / 48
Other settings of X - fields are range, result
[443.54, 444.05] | 42.6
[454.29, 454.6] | 48.5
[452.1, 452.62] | 45.9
